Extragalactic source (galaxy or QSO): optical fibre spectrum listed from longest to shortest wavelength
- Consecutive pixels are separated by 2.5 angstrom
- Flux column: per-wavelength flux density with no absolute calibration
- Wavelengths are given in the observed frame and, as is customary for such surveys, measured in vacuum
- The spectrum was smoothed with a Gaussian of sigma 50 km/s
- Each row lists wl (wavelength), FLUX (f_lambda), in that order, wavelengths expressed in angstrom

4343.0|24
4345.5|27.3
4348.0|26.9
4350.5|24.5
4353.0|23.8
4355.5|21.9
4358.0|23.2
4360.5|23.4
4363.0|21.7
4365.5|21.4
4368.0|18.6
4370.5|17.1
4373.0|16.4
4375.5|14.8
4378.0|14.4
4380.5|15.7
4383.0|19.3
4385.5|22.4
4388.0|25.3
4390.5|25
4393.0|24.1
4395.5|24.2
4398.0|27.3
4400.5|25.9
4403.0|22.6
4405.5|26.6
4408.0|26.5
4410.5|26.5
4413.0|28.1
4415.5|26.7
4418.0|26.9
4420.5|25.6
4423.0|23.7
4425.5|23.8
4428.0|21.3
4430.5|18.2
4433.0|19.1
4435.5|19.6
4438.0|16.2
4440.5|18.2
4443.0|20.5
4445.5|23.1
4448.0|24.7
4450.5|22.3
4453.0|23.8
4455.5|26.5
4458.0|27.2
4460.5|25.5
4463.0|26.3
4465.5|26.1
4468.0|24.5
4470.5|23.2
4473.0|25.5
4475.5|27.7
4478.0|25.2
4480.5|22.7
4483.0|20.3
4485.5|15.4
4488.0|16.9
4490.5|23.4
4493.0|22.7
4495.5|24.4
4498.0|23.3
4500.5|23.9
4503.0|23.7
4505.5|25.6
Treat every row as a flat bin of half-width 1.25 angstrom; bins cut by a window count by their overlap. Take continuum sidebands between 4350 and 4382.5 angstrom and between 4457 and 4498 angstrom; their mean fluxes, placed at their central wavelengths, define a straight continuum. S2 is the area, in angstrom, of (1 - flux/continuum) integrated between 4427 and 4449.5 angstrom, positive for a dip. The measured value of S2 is 2.1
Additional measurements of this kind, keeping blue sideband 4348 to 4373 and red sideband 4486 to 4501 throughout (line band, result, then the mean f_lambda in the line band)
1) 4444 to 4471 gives -3.6 angstrom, 24.8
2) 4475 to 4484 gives -0.7 angstrom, 23.8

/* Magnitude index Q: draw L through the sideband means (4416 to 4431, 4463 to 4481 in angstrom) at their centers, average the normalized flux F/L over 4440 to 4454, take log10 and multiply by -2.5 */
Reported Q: 0.10 mag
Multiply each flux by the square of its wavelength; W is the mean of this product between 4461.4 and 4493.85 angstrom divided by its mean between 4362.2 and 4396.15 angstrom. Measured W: 1.2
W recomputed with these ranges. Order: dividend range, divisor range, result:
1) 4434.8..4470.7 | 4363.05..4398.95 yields 1.18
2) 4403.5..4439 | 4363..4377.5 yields 1.35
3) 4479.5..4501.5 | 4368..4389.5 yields 1.23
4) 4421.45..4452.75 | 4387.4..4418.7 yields 0.83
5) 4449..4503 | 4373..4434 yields 1.06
